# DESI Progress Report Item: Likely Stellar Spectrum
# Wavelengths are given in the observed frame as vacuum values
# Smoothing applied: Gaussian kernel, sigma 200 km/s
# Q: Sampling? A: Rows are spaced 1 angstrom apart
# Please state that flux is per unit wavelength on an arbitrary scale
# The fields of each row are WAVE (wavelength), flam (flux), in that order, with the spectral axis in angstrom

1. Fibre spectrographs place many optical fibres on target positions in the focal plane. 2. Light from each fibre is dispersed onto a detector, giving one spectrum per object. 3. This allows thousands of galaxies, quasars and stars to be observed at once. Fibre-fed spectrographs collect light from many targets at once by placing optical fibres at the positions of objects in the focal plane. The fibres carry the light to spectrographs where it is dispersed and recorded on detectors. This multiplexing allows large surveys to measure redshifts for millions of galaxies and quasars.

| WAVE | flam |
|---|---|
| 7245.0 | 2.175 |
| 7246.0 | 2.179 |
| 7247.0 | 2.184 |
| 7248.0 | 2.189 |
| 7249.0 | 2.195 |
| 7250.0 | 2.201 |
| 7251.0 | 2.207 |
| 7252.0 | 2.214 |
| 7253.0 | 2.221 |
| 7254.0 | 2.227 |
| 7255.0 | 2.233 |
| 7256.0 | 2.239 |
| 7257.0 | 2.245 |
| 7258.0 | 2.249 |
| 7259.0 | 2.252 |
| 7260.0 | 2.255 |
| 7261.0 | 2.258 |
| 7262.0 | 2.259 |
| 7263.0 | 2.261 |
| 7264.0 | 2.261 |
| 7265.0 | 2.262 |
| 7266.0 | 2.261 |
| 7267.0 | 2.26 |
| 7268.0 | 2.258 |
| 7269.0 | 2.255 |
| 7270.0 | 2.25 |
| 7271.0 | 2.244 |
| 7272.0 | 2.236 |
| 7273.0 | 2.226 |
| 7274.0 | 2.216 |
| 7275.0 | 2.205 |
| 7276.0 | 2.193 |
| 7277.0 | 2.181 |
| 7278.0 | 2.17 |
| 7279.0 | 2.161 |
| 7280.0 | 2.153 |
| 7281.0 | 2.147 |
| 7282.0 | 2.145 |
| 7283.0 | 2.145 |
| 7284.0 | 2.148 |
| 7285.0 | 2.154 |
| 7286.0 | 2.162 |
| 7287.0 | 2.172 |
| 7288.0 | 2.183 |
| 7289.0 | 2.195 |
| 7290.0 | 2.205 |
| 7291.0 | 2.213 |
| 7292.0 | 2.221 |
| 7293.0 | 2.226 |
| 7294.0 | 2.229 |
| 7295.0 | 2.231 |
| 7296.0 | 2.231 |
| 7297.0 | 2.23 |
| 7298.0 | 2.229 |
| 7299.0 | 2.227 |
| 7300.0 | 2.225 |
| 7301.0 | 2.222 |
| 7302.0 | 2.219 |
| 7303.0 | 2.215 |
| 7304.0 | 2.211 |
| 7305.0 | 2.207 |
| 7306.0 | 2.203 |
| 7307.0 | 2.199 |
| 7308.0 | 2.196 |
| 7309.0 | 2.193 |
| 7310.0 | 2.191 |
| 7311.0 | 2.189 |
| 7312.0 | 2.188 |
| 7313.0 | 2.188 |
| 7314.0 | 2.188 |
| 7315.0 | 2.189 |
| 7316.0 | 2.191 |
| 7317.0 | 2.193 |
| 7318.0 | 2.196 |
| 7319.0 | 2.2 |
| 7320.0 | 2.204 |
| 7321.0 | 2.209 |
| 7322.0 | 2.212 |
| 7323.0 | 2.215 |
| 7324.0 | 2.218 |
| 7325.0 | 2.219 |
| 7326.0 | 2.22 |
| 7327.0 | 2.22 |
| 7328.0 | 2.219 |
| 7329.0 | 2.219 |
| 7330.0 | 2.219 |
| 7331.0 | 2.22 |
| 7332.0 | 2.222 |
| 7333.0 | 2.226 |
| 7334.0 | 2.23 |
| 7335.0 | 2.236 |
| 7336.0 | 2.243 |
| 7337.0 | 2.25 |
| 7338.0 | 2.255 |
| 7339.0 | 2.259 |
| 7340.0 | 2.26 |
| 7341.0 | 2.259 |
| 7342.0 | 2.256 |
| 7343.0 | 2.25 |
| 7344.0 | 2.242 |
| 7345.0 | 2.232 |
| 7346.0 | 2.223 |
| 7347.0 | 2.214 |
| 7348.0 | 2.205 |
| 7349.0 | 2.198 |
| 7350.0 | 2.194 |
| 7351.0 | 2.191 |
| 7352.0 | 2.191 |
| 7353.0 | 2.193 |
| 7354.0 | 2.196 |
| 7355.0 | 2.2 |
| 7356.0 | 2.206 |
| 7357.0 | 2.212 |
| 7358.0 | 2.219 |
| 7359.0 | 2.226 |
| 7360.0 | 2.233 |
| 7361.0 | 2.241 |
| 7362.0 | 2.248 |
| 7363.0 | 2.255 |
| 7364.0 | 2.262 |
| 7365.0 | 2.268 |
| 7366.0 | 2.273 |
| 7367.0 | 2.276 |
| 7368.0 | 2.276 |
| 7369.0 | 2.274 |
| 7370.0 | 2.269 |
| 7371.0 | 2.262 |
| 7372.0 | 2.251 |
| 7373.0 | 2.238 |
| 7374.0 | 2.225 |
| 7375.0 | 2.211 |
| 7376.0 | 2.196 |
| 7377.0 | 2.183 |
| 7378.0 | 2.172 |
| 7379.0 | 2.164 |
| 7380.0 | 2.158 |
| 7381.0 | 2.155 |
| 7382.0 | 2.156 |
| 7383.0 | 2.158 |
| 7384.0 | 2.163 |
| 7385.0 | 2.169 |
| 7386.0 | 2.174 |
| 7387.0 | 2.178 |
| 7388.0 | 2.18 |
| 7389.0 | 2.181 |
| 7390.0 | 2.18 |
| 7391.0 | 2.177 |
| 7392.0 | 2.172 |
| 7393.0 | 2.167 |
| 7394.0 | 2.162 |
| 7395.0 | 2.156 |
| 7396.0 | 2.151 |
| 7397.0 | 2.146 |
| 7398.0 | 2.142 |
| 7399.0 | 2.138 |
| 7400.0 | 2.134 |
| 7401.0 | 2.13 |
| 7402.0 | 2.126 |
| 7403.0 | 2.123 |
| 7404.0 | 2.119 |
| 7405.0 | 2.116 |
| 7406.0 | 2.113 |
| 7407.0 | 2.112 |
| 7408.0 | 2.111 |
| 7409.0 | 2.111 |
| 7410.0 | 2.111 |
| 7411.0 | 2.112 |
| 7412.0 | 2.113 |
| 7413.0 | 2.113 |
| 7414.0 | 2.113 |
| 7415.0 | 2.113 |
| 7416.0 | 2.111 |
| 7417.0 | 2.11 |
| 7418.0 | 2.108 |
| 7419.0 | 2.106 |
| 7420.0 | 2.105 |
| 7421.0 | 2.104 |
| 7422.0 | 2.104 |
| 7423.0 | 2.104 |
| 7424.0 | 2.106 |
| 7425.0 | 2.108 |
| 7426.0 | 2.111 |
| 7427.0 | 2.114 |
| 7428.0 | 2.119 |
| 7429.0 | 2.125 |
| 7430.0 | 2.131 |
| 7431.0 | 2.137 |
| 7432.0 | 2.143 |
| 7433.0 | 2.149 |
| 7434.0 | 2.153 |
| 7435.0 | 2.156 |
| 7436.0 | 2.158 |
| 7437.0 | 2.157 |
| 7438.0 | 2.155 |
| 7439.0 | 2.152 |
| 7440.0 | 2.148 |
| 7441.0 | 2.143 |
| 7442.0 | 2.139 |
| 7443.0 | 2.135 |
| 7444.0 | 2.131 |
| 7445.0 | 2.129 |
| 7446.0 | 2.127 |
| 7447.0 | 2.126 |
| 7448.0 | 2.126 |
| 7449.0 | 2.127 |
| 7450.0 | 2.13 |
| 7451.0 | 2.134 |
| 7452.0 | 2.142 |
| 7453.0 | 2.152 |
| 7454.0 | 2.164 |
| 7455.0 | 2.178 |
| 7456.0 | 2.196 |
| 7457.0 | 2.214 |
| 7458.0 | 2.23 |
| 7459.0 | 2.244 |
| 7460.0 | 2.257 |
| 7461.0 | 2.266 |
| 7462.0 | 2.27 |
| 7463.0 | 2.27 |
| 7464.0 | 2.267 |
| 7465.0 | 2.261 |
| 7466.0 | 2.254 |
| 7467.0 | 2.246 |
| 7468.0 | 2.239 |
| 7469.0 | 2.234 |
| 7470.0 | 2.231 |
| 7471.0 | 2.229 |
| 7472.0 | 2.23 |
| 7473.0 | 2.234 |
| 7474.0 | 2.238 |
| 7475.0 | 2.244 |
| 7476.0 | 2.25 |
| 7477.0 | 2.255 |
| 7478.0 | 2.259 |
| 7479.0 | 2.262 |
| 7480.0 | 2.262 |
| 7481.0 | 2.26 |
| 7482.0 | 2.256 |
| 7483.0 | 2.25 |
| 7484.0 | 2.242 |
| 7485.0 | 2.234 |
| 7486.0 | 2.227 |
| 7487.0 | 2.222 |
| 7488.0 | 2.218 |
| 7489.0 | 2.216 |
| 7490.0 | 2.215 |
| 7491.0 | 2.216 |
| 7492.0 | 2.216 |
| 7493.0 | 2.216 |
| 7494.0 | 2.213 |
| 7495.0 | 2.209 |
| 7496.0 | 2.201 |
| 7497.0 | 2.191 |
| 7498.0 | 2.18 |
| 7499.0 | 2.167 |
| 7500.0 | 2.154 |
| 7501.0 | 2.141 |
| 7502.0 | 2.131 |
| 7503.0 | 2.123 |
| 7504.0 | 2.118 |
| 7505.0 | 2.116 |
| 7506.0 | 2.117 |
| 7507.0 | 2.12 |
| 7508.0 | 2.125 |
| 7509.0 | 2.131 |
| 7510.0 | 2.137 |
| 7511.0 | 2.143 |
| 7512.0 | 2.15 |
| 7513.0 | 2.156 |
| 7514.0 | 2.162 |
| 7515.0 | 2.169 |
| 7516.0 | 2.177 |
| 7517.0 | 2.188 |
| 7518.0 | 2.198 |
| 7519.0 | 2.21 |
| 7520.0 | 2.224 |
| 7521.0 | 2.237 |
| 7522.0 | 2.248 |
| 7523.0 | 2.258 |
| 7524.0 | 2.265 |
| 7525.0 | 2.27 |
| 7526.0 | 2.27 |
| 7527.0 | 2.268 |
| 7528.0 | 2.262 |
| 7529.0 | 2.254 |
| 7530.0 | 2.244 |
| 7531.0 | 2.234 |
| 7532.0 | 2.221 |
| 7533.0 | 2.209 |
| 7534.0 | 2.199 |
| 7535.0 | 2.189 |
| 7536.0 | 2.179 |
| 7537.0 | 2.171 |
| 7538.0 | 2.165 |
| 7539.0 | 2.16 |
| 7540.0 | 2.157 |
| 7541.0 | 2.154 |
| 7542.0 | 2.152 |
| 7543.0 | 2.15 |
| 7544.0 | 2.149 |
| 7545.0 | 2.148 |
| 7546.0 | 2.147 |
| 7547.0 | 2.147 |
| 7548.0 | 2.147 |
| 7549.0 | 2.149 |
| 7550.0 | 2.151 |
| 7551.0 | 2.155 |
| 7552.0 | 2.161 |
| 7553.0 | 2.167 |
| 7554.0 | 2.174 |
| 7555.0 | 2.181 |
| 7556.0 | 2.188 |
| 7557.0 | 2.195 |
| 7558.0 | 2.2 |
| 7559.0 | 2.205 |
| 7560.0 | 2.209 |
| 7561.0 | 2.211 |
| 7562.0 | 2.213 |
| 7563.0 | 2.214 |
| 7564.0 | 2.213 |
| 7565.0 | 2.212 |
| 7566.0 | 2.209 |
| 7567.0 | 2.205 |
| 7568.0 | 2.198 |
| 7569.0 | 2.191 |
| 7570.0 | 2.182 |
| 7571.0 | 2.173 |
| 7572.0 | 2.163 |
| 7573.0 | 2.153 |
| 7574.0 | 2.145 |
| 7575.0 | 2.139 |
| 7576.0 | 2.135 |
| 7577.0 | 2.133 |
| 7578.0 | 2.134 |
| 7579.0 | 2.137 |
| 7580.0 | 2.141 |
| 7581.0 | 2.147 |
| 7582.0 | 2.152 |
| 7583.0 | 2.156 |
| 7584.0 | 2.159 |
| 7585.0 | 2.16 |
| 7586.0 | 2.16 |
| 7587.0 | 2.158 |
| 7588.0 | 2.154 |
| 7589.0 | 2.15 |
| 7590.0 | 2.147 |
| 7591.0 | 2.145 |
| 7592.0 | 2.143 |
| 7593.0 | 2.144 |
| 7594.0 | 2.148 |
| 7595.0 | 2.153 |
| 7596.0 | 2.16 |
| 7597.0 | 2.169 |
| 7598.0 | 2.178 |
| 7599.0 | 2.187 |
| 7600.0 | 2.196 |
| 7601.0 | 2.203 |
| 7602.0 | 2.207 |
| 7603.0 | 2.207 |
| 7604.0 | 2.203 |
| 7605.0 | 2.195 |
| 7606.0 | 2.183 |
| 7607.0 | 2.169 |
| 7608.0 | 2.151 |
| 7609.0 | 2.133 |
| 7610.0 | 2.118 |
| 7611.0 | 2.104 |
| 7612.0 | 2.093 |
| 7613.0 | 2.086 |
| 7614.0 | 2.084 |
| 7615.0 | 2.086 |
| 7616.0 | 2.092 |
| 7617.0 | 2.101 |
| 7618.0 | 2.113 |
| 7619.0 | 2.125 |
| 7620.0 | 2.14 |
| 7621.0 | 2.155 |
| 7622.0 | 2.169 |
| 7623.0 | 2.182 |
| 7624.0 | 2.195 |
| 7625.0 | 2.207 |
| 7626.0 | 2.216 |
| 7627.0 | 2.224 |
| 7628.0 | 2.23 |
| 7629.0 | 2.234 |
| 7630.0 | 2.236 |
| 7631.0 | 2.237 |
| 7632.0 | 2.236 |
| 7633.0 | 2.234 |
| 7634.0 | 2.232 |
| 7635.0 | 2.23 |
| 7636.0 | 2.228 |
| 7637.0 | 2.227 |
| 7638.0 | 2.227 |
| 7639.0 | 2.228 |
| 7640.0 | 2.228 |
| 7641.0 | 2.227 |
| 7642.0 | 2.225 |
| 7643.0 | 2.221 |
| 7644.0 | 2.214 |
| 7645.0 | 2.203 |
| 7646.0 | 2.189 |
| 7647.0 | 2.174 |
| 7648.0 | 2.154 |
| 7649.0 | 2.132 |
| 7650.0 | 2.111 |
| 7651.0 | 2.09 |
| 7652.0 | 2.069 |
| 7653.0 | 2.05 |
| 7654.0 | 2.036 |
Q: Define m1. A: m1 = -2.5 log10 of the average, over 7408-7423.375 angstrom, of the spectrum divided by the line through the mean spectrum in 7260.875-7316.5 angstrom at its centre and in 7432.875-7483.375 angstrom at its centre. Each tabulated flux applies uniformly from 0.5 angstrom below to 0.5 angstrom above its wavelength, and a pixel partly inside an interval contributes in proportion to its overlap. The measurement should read 0.05 mag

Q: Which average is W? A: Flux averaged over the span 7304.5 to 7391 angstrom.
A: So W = 2.21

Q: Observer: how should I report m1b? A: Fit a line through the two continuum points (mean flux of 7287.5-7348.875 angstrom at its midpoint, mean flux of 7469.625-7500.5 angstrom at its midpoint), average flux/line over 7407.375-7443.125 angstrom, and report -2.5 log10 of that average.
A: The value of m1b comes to 0.05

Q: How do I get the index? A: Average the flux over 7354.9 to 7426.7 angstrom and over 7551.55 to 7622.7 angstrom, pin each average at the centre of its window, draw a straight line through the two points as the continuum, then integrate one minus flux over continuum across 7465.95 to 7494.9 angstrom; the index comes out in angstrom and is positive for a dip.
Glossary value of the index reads -0.95 angstrom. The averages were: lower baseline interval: 2.17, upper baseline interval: 2.16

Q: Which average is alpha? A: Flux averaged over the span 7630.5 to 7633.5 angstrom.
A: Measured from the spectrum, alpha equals 2.24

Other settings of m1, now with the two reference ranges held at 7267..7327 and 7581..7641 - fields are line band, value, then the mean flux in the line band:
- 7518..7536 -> -0.03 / 2.24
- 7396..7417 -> 0.04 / 2.12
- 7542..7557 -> 0.01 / 2.16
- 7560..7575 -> -0.01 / 2.19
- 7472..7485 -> -0.03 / 2.25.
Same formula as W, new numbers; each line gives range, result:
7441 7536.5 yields 2.2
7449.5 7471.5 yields 2.22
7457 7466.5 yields 2.26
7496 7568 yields 2.18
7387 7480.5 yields 2.16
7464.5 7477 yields 2.24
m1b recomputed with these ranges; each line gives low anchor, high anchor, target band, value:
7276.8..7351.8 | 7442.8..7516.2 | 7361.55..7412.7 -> 0.01 mag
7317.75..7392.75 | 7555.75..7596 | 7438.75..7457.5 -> 0.02 mag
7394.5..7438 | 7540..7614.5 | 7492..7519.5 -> -0.01 mag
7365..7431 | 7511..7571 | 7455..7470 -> -0.03 mag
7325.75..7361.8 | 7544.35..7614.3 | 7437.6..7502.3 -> -0.01 mag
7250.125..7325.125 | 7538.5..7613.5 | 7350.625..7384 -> -0.01 mag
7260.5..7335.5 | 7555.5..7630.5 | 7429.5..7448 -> 0.02 mag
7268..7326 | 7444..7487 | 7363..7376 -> -0.02 mag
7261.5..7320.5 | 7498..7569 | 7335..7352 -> -0.01 mag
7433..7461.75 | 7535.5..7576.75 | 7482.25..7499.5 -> -0.02 mag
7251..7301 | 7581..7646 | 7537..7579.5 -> 0.01 mag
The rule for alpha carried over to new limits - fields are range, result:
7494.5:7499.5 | 2.19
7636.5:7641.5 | 2.23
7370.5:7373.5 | 2.25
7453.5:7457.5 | 2.19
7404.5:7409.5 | 2.11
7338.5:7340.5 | 2.26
